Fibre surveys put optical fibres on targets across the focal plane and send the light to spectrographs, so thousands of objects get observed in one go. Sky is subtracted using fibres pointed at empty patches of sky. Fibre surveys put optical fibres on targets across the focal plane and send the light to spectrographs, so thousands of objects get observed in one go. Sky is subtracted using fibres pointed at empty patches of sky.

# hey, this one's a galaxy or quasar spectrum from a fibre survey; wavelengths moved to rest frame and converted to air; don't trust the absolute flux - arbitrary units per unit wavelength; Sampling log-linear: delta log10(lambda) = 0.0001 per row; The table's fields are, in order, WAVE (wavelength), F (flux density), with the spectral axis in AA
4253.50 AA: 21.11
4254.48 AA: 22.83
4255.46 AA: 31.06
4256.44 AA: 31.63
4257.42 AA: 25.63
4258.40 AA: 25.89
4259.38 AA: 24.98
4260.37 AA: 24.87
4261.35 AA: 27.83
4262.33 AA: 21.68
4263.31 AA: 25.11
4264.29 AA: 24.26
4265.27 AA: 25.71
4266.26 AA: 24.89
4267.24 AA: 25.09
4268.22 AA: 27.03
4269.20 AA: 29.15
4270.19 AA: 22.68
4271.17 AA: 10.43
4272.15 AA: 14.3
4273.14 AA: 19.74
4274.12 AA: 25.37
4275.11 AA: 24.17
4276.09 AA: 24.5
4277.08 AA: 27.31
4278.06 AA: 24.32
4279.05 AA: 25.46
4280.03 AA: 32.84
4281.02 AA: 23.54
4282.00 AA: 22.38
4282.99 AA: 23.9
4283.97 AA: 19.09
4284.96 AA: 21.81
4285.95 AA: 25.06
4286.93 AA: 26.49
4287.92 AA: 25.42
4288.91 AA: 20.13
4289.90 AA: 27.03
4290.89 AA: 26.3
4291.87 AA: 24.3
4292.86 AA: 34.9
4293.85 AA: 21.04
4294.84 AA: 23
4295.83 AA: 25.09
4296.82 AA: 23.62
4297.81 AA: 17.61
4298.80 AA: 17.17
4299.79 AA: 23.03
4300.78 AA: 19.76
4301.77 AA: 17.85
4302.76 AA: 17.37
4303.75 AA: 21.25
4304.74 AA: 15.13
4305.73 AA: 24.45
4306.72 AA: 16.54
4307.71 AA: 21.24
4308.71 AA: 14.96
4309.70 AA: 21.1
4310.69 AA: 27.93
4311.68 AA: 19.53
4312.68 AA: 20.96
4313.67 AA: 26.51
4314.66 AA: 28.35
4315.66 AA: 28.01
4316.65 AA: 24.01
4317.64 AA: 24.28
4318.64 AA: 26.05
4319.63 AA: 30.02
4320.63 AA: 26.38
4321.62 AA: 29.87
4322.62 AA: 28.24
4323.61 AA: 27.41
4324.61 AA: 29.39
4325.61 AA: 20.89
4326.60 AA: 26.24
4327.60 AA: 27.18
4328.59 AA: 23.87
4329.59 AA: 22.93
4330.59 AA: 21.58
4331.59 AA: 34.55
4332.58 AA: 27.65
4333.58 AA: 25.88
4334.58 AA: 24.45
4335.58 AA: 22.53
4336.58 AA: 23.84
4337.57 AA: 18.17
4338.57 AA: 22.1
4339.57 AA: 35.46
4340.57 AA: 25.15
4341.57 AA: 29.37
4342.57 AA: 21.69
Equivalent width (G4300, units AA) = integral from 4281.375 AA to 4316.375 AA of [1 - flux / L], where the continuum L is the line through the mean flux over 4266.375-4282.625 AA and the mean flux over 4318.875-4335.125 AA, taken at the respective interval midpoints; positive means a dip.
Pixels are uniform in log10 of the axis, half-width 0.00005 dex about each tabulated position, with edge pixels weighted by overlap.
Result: 3.5 AA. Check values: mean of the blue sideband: 23.7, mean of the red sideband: 26.6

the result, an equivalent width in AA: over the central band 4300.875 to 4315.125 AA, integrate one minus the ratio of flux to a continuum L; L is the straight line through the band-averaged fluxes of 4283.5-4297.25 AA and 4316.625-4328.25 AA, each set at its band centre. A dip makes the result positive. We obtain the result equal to 2.7 AA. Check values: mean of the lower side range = 24.5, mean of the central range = 20.9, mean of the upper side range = 26.7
